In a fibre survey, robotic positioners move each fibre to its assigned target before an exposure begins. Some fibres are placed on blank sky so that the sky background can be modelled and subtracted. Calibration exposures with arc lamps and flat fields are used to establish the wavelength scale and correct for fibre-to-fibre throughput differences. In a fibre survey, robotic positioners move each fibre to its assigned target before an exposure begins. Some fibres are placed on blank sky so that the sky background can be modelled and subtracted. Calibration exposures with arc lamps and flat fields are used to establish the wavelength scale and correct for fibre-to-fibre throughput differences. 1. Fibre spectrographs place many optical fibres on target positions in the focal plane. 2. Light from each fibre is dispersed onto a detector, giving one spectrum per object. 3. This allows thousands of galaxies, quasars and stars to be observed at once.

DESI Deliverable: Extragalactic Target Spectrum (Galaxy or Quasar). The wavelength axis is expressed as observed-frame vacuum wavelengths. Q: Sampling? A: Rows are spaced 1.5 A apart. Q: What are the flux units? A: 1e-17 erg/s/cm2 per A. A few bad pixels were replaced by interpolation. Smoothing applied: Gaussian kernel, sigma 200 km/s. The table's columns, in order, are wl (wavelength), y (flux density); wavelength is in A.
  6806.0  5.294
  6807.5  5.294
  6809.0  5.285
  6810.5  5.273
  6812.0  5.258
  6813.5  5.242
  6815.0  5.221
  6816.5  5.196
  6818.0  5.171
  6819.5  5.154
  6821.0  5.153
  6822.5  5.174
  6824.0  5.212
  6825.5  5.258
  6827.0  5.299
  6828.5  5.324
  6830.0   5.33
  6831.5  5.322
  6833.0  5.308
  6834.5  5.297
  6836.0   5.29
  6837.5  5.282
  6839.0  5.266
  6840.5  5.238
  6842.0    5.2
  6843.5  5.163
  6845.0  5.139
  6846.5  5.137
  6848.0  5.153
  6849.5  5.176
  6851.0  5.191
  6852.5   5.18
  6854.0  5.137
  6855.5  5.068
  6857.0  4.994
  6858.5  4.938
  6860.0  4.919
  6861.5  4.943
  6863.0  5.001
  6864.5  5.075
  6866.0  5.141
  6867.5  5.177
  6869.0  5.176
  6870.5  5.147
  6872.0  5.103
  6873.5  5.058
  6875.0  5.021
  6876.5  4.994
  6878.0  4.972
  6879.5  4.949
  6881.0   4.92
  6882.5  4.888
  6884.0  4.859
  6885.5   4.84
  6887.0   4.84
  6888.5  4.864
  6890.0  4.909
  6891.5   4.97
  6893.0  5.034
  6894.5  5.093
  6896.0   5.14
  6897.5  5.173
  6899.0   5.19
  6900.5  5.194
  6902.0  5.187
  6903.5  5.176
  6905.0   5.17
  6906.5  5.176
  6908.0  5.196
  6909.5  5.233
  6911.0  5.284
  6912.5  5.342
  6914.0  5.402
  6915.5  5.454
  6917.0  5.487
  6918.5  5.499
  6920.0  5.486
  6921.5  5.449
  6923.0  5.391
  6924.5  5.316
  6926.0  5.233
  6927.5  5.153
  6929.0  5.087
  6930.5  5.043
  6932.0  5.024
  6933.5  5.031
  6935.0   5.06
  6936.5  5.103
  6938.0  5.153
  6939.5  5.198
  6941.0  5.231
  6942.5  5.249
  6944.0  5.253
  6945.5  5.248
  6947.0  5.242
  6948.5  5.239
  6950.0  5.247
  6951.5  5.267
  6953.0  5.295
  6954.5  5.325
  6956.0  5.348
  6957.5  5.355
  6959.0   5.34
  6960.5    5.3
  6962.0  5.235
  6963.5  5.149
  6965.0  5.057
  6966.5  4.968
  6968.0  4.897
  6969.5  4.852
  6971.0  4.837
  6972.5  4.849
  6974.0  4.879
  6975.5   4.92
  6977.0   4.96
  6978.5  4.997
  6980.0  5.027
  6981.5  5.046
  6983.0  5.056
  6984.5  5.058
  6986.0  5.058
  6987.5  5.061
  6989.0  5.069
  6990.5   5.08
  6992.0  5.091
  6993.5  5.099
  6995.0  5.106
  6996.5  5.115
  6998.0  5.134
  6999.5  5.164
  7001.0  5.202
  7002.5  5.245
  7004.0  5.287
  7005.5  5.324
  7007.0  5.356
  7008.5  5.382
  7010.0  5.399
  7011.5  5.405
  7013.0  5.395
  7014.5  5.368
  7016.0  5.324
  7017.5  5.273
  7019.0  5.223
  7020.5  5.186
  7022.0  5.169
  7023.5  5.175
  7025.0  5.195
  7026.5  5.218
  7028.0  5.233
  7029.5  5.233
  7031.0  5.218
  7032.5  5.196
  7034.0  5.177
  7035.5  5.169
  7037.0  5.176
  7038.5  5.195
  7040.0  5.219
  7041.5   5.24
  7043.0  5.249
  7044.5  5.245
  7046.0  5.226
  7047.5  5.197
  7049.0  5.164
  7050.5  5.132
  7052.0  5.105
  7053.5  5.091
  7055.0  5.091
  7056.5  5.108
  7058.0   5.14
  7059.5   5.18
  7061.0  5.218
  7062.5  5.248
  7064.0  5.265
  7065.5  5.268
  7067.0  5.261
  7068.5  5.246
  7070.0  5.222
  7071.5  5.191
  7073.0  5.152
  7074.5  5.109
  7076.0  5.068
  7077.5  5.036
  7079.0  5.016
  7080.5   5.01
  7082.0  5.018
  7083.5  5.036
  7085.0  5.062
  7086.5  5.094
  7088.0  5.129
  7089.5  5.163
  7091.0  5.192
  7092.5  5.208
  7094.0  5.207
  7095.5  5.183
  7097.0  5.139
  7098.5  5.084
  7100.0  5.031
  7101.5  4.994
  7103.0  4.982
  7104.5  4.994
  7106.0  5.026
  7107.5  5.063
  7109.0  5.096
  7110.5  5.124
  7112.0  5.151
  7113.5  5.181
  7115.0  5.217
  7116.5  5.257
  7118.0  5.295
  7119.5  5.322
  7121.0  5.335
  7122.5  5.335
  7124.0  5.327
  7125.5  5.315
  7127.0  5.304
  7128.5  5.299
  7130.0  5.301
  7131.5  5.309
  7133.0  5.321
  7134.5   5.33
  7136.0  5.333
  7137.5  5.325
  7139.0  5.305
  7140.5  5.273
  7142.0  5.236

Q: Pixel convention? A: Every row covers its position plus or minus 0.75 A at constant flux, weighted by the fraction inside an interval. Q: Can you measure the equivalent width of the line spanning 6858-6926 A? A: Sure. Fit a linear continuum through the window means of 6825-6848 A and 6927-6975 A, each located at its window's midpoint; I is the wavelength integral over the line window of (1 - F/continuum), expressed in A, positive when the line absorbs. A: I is 0.9 A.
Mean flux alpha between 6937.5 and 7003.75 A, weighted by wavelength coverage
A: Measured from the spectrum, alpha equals 5.13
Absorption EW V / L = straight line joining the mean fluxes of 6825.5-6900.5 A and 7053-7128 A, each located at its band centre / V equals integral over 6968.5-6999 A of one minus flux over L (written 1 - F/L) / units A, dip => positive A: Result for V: 0.7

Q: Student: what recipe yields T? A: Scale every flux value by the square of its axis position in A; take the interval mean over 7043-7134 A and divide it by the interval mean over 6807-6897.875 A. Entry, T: 1.1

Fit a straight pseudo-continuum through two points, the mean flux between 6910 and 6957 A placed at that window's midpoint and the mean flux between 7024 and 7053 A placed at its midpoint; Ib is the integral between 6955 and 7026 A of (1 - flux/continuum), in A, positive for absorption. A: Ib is 1.1 A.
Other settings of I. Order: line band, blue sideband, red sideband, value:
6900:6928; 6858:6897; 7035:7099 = -1.5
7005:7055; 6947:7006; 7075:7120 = -1.2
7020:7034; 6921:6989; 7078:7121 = -0.2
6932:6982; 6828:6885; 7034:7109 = 0.0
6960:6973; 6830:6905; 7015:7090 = 0.3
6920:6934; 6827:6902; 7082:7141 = -0.2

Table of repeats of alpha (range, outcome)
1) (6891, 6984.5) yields 5.17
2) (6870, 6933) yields 5.14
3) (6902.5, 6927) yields 5.33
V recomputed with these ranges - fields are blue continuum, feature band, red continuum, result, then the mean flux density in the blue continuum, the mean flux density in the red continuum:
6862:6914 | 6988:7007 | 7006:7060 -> 0.1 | 5.08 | 5.22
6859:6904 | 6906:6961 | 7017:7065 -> -2.0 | 5.03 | 5.19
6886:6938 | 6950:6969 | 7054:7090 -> -0.1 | 5.19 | 5.14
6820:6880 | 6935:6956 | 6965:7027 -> -0.4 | 5.15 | 5.13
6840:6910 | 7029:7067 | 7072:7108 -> -0.8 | 5.07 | 5.08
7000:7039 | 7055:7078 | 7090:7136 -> 0.2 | 5.26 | 5.2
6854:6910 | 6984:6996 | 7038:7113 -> 0.0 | 5.05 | 5.14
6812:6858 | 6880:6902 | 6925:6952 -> 0.8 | 5.21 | 5.17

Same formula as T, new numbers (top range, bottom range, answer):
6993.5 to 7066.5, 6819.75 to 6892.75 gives 1.08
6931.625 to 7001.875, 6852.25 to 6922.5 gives 1.02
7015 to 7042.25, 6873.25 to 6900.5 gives 1.09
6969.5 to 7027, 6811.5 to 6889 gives 1.05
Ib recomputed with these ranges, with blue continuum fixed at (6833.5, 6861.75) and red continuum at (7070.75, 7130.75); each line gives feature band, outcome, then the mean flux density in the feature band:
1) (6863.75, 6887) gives 0.60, 5.02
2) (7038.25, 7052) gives -0.14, 5.2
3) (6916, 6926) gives -0.53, 5.42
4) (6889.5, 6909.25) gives 0.07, 5.13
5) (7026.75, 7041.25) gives -0.15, 5.2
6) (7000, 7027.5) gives -0.71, 5.28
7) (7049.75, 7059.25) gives 0.07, 5.11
